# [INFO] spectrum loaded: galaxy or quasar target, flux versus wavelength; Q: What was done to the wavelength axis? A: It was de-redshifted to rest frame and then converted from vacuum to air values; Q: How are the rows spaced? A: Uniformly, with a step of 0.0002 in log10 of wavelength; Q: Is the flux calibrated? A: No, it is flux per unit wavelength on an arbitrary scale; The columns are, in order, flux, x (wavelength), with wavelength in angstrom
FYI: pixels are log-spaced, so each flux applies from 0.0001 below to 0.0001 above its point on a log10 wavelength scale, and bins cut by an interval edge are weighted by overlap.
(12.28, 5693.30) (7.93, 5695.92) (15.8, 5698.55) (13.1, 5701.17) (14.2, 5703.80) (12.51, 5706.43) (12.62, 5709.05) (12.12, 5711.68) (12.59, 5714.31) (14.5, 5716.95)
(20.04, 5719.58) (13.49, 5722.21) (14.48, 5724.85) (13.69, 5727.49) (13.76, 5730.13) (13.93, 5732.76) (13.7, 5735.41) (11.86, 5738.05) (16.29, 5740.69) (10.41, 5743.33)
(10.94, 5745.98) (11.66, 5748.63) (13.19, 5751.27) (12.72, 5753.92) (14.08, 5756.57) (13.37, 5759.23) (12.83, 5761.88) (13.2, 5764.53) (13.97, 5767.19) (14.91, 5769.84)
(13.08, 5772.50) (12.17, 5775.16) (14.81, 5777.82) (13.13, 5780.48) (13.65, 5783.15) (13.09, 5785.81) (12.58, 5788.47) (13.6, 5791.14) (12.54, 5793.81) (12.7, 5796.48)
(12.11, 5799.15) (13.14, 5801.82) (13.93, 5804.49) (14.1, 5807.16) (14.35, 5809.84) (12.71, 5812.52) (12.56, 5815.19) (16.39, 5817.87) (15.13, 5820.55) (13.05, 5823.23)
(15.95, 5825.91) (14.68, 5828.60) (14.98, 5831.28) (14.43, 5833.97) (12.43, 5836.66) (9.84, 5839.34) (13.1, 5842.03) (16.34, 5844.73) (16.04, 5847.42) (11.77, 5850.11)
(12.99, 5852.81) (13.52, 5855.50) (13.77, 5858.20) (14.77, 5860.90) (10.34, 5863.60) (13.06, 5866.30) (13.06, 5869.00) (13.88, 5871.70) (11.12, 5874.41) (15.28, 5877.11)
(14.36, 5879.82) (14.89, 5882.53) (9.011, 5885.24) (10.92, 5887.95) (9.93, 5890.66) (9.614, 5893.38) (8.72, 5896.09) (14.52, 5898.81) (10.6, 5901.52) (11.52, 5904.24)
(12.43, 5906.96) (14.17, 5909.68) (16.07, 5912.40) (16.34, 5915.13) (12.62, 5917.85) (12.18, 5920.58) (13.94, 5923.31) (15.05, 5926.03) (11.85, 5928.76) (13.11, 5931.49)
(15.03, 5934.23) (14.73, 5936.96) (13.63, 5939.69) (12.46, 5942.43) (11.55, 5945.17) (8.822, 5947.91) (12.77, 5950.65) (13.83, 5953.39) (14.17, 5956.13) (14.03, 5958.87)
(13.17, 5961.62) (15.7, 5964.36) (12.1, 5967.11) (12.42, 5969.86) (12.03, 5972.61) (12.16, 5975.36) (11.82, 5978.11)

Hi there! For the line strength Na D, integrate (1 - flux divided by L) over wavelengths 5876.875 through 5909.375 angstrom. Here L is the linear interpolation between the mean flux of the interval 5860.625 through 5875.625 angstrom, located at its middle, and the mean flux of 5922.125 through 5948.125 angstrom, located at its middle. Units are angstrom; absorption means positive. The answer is 2.6 angstrom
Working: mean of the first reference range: 12.6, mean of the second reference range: 13.2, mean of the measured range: 11.8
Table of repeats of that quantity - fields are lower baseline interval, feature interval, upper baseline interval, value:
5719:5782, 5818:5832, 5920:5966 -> -1.5 angstrom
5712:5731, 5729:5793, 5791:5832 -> 4.7 angstrom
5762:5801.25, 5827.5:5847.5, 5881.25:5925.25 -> -1.6 angstrom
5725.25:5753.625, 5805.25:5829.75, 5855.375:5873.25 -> -2.3 angstrom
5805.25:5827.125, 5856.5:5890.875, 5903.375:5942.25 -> 3.1 angstrom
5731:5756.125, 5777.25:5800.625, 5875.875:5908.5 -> -1.1 angstrom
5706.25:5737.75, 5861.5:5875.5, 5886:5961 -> 0.7 angstrom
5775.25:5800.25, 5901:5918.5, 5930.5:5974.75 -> -0.6 angstrom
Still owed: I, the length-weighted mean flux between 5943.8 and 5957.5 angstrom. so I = 12.2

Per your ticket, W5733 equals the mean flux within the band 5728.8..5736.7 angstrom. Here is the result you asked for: 13.8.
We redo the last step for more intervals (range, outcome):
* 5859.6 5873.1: 13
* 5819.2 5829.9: 14.7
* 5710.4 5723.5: 14.6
